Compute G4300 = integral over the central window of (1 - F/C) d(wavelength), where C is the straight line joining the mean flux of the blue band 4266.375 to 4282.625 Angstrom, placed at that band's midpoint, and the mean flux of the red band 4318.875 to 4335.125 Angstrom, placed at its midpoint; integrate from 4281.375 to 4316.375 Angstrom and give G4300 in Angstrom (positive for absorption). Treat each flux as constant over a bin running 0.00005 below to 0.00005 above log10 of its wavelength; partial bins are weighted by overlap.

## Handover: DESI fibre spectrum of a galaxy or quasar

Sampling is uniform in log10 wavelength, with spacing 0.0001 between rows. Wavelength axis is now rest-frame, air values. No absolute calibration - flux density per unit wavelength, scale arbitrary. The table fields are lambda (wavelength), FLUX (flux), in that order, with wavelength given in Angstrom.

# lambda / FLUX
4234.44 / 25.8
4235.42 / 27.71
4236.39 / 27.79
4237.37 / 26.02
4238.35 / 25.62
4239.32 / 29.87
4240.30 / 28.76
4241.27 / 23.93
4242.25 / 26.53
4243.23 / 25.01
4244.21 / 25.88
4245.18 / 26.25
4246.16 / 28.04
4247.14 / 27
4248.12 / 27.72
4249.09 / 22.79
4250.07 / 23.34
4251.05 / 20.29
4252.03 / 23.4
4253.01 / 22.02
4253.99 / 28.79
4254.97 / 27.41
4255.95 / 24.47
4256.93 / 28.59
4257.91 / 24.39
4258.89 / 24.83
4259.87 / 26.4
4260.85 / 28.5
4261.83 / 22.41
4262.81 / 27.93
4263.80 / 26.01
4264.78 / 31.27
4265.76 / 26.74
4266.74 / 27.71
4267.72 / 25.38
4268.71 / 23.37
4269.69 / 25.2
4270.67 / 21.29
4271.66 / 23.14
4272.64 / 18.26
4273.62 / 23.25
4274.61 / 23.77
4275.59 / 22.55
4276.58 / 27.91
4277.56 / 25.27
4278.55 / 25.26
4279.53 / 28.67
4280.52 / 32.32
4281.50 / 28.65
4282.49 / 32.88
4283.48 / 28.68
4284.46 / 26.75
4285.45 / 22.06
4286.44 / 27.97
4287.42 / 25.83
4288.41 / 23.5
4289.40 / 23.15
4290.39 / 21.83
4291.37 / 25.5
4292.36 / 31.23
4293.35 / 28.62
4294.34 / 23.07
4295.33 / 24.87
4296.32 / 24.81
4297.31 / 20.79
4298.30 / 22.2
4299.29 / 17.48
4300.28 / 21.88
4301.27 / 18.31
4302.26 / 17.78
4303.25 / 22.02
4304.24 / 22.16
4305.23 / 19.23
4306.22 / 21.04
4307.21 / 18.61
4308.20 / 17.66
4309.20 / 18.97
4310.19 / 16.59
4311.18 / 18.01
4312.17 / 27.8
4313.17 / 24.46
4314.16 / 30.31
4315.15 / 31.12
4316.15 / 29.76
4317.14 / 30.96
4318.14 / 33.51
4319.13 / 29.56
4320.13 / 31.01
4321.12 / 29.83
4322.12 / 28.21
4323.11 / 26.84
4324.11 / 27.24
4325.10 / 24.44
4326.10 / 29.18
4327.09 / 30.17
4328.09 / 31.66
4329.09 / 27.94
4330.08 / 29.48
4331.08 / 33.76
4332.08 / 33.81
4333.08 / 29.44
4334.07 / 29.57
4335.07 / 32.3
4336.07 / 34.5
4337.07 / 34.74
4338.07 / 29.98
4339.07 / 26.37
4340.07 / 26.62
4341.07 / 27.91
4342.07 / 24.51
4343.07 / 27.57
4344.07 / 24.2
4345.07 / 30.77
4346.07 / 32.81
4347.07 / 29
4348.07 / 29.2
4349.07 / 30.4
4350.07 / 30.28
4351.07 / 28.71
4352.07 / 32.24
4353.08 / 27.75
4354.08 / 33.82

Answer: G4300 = 4.64 Angstrom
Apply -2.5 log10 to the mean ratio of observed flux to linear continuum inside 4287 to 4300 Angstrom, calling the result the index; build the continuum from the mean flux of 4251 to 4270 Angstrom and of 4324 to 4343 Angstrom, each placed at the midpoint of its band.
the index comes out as 0.15 mag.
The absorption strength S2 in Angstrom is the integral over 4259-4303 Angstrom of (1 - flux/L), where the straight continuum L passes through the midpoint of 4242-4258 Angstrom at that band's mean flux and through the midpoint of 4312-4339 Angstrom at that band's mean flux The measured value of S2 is 3.6 Angstrom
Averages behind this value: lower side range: 25.4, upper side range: 30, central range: 25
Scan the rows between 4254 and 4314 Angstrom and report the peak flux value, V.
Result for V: 32.88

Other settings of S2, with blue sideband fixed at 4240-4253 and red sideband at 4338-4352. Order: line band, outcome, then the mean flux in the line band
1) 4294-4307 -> 2.8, 21.1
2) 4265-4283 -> 0.2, 25.7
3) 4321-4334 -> -0.7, 29.4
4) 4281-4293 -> 0.0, 26.5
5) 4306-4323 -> 1.0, 25.8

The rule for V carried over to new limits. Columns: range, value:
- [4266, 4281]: 32.32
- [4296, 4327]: 33.51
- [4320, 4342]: 34.74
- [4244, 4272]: 31.27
